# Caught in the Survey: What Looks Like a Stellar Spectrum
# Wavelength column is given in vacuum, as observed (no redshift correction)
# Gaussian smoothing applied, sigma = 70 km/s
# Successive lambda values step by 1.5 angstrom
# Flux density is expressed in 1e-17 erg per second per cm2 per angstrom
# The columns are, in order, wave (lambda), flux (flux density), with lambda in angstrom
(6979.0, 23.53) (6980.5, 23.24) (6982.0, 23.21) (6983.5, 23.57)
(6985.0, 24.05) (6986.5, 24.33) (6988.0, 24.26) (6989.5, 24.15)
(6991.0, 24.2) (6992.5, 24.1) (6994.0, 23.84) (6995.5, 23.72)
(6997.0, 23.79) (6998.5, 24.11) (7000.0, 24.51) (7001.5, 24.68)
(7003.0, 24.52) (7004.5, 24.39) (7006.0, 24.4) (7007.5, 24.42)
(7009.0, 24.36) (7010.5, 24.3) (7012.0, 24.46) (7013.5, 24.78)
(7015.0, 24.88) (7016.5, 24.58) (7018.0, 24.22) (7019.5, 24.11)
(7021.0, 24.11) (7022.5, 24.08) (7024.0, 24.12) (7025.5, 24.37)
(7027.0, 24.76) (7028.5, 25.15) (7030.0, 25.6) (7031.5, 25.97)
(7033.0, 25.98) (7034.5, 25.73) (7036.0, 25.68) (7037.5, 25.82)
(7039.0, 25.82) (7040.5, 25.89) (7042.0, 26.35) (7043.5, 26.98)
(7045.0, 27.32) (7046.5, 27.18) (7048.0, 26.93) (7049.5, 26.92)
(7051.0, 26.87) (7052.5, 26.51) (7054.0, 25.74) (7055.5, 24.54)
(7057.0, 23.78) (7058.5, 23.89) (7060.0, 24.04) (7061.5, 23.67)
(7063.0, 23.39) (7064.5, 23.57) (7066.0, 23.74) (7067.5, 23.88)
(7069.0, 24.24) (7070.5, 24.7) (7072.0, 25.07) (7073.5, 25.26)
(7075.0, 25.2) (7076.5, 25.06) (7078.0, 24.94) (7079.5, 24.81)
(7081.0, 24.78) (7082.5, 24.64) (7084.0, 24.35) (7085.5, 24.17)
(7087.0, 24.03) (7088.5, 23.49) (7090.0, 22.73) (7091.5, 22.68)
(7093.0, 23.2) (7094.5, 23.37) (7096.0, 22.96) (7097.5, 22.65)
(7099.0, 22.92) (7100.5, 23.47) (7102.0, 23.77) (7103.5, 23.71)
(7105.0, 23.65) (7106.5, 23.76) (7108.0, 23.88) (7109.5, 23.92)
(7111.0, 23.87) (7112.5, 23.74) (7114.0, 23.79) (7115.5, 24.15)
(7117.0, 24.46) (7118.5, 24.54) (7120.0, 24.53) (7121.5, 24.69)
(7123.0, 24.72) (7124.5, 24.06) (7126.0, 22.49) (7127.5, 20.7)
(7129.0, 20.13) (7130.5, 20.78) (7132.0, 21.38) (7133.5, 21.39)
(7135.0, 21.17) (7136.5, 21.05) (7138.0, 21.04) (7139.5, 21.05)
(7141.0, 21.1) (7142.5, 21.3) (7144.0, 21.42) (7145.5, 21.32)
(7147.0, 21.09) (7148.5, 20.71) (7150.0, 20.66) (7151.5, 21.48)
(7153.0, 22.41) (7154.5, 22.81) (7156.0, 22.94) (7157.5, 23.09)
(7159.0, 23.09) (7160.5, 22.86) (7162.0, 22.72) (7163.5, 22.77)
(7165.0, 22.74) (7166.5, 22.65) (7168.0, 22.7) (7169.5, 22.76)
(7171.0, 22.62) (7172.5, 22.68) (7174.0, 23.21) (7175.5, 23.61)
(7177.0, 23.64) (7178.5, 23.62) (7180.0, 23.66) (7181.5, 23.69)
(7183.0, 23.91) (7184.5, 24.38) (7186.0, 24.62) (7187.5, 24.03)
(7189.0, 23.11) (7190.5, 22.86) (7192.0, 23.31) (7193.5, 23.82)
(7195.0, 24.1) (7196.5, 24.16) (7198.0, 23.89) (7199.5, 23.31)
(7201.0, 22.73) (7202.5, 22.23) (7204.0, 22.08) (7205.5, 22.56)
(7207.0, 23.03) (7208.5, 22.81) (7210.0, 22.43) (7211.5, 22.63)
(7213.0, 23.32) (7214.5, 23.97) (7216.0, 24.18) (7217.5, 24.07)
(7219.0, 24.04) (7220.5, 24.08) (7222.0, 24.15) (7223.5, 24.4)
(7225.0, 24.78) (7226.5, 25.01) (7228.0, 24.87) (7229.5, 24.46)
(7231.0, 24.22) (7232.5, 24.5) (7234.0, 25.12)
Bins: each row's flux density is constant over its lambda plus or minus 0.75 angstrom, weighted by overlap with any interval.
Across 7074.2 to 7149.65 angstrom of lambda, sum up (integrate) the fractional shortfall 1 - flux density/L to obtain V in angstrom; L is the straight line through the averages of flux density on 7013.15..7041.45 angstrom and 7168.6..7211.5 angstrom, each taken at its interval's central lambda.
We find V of 3.4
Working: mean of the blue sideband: 25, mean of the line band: 23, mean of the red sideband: 23.3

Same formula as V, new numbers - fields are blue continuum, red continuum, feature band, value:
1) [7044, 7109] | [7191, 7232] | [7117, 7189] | 4.2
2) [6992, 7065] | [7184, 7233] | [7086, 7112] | 1.1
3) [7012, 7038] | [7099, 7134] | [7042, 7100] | -1.2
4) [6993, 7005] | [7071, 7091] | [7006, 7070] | -1.9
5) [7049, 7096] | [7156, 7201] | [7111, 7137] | 1.1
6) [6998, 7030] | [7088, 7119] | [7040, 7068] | -1.5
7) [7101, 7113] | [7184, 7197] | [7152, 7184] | 1.0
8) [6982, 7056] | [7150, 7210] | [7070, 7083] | -0.3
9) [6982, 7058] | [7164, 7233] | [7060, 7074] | 0.3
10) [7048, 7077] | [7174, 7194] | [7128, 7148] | 2.5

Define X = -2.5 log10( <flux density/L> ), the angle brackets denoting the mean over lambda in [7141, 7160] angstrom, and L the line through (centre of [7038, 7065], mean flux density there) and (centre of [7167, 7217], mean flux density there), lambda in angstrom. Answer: 0.10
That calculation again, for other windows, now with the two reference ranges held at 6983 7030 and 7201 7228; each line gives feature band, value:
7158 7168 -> 0.04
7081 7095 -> 0.01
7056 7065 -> 0.02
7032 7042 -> -0.07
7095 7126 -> 0.00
